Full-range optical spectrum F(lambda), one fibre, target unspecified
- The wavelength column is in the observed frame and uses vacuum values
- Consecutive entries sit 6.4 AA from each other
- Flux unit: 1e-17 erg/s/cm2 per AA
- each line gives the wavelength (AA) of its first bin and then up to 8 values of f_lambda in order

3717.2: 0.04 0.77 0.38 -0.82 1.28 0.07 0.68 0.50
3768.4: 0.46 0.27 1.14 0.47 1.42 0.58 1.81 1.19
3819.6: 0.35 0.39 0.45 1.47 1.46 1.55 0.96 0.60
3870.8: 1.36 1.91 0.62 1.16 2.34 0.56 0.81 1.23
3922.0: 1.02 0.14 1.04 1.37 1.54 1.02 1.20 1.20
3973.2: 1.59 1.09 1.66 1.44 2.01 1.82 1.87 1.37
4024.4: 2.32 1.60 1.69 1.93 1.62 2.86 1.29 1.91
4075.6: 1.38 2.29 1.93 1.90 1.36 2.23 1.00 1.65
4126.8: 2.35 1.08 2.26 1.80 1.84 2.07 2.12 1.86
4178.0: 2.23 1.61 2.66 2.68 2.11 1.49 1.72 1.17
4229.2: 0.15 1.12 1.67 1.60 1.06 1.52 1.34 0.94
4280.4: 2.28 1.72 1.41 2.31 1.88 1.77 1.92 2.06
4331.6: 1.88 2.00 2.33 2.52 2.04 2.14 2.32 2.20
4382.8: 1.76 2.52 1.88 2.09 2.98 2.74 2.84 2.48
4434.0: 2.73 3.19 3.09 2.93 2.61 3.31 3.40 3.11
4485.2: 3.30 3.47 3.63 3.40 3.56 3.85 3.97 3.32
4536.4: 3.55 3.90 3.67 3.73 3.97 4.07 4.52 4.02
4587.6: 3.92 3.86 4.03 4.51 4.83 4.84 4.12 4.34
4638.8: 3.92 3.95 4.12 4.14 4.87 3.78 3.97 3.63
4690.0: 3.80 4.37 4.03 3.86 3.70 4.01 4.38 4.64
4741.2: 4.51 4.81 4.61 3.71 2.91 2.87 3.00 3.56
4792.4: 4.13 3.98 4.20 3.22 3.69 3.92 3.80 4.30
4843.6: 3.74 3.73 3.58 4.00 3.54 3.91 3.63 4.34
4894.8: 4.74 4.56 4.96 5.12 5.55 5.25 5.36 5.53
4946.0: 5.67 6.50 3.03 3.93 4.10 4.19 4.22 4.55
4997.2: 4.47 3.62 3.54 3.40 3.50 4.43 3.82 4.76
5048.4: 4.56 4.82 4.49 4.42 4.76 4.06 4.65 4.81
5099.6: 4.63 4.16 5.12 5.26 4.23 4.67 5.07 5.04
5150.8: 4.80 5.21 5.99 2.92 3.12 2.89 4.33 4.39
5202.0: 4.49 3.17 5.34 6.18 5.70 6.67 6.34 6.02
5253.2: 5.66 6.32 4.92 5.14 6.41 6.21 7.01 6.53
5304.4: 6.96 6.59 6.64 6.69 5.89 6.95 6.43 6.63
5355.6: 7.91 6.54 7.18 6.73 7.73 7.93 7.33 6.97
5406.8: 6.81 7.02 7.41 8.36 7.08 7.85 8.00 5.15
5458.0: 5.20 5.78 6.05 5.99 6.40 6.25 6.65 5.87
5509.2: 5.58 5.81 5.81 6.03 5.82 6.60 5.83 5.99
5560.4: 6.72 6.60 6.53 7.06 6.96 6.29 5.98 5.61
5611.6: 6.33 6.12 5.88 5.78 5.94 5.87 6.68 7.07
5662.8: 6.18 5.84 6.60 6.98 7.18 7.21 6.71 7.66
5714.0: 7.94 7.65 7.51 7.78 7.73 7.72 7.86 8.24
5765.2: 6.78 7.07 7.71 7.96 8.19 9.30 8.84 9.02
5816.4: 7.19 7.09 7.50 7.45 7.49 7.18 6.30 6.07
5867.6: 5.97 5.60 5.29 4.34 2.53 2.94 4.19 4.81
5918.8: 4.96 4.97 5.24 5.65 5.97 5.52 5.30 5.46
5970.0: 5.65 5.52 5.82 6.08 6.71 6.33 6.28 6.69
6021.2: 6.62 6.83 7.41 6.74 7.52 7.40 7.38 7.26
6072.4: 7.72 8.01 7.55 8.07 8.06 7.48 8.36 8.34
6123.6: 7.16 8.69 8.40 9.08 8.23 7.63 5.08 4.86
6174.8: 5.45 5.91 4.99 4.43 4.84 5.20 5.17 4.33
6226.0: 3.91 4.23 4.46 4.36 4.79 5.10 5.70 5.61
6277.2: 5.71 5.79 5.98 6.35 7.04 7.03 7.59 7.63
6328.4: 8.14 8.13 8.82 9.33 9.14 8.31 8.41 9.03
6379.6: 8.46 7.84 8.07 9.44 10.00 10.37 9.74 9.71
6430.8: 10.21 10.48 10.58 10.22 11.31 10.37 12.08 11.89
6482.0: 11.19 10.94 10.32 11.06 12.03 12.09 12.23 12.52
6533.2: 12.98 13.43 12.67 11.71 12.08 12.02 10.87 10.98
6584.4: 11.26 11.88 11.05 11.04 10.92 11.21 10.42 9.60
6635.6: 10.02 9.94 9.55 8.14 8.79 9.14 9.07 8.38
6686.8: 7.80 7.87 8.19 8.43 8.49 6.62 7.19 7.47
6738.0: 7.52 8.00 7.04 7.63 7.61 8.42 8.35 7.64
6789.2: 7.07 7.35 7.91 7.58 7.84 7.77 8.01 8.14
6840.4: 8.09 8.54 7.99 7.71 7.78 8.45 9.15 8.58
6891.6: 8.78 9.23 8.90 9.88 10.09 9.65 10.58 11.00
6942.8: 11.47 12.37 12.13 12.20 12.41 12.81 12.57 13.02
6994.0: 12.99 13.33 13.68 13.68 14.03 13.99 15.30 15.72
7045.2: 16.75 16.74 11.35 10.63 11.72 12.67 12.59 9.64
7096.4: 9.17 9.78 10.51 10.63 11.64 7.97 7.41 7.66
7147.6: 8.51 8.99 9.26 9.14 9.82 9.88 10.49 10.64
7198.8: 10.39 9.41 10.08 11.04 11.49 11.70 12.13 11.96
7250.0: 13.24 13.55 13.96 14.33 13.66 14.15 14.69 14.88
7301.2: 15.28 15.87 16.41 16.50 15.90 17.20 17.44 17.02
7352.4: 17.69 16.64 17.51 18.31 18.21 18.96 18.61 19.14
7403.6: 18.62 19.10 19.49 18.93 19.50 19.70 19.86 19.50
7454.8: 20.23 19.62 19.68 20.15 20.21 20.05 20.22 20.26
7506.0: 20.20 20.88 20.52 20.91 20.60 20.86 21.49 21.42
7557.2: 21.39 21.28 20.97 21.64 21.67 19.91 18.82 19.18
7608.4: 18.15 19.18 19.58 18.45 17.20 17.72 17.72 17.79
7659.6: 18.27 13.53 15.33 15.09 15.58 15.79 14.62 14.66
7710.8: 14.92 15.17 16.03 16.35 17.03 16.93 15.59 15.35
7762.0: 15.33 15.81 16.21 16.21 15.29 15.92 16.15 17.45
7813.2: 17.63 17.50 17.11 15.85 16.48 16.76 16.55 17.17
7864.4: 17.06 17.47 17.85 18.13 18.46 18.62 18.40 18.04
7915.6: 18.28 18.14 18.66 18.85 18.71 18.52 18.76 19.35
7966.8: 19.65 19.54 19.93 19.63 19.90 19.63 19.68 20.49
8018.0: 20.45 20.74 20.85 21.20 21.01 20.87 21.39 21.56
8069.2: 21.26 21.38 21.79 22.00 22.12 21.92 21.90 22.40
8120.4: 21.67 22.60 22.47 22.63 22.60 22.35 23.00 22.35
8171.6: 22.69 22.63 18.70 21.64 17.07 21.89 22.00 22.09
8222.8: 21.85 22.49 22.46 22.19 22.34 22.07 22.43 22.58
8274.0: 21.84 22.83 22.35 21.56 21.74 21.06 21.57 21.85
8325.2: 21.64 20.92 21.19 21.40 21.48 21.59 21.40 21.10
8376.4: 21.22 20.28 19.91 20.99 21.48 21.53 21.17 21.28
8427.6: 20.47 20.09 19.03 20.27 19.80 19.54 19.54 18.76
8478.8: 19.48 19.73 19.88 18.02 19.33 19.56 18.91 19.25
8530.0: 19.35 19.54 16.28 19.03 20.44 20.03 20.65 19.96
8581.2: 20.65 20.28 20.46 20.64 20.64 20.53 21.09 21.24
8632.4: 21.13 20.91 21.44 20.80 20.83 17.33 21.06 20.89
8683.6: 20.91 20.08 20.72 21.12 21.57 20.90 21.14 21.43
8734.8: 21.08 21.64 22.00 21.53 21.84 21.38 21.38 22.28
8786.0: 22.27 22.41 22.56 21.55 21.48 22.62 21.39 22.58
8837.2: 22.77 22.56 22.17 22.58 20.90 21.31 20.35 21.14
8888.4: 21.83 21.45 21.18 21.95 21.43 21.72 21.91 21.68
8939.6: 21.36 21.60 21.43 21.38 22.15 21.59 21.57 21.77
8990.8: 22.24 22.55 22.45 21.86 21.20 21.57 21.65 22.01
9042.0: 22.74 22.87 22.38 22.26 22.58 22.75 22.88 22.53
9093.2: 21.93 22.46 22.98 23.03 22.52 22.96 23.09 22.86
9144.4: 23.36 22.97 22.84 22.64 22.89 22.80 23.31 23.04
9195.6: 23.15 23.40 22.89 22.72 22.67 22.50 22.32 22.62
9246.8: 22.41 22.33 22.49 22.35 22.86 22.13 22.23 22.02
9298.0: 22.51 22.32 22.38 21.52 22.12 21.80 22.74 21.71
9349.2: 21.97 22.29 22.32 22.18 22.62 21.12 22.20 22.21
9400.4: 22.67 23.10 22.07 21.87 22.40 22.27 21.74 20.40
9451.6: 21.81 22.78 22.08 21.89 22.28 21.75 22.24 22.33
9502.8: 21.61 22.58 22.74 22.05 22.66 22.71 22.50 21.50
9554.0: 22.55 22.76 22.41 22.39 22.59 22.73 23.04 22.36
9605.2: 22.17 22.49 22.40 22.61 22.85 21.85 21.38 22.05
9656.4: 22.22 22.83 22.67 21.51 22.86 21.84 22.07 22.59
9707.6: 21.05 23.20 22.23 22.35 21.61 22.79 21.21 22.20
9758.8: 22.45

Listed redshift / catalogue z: 0.000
